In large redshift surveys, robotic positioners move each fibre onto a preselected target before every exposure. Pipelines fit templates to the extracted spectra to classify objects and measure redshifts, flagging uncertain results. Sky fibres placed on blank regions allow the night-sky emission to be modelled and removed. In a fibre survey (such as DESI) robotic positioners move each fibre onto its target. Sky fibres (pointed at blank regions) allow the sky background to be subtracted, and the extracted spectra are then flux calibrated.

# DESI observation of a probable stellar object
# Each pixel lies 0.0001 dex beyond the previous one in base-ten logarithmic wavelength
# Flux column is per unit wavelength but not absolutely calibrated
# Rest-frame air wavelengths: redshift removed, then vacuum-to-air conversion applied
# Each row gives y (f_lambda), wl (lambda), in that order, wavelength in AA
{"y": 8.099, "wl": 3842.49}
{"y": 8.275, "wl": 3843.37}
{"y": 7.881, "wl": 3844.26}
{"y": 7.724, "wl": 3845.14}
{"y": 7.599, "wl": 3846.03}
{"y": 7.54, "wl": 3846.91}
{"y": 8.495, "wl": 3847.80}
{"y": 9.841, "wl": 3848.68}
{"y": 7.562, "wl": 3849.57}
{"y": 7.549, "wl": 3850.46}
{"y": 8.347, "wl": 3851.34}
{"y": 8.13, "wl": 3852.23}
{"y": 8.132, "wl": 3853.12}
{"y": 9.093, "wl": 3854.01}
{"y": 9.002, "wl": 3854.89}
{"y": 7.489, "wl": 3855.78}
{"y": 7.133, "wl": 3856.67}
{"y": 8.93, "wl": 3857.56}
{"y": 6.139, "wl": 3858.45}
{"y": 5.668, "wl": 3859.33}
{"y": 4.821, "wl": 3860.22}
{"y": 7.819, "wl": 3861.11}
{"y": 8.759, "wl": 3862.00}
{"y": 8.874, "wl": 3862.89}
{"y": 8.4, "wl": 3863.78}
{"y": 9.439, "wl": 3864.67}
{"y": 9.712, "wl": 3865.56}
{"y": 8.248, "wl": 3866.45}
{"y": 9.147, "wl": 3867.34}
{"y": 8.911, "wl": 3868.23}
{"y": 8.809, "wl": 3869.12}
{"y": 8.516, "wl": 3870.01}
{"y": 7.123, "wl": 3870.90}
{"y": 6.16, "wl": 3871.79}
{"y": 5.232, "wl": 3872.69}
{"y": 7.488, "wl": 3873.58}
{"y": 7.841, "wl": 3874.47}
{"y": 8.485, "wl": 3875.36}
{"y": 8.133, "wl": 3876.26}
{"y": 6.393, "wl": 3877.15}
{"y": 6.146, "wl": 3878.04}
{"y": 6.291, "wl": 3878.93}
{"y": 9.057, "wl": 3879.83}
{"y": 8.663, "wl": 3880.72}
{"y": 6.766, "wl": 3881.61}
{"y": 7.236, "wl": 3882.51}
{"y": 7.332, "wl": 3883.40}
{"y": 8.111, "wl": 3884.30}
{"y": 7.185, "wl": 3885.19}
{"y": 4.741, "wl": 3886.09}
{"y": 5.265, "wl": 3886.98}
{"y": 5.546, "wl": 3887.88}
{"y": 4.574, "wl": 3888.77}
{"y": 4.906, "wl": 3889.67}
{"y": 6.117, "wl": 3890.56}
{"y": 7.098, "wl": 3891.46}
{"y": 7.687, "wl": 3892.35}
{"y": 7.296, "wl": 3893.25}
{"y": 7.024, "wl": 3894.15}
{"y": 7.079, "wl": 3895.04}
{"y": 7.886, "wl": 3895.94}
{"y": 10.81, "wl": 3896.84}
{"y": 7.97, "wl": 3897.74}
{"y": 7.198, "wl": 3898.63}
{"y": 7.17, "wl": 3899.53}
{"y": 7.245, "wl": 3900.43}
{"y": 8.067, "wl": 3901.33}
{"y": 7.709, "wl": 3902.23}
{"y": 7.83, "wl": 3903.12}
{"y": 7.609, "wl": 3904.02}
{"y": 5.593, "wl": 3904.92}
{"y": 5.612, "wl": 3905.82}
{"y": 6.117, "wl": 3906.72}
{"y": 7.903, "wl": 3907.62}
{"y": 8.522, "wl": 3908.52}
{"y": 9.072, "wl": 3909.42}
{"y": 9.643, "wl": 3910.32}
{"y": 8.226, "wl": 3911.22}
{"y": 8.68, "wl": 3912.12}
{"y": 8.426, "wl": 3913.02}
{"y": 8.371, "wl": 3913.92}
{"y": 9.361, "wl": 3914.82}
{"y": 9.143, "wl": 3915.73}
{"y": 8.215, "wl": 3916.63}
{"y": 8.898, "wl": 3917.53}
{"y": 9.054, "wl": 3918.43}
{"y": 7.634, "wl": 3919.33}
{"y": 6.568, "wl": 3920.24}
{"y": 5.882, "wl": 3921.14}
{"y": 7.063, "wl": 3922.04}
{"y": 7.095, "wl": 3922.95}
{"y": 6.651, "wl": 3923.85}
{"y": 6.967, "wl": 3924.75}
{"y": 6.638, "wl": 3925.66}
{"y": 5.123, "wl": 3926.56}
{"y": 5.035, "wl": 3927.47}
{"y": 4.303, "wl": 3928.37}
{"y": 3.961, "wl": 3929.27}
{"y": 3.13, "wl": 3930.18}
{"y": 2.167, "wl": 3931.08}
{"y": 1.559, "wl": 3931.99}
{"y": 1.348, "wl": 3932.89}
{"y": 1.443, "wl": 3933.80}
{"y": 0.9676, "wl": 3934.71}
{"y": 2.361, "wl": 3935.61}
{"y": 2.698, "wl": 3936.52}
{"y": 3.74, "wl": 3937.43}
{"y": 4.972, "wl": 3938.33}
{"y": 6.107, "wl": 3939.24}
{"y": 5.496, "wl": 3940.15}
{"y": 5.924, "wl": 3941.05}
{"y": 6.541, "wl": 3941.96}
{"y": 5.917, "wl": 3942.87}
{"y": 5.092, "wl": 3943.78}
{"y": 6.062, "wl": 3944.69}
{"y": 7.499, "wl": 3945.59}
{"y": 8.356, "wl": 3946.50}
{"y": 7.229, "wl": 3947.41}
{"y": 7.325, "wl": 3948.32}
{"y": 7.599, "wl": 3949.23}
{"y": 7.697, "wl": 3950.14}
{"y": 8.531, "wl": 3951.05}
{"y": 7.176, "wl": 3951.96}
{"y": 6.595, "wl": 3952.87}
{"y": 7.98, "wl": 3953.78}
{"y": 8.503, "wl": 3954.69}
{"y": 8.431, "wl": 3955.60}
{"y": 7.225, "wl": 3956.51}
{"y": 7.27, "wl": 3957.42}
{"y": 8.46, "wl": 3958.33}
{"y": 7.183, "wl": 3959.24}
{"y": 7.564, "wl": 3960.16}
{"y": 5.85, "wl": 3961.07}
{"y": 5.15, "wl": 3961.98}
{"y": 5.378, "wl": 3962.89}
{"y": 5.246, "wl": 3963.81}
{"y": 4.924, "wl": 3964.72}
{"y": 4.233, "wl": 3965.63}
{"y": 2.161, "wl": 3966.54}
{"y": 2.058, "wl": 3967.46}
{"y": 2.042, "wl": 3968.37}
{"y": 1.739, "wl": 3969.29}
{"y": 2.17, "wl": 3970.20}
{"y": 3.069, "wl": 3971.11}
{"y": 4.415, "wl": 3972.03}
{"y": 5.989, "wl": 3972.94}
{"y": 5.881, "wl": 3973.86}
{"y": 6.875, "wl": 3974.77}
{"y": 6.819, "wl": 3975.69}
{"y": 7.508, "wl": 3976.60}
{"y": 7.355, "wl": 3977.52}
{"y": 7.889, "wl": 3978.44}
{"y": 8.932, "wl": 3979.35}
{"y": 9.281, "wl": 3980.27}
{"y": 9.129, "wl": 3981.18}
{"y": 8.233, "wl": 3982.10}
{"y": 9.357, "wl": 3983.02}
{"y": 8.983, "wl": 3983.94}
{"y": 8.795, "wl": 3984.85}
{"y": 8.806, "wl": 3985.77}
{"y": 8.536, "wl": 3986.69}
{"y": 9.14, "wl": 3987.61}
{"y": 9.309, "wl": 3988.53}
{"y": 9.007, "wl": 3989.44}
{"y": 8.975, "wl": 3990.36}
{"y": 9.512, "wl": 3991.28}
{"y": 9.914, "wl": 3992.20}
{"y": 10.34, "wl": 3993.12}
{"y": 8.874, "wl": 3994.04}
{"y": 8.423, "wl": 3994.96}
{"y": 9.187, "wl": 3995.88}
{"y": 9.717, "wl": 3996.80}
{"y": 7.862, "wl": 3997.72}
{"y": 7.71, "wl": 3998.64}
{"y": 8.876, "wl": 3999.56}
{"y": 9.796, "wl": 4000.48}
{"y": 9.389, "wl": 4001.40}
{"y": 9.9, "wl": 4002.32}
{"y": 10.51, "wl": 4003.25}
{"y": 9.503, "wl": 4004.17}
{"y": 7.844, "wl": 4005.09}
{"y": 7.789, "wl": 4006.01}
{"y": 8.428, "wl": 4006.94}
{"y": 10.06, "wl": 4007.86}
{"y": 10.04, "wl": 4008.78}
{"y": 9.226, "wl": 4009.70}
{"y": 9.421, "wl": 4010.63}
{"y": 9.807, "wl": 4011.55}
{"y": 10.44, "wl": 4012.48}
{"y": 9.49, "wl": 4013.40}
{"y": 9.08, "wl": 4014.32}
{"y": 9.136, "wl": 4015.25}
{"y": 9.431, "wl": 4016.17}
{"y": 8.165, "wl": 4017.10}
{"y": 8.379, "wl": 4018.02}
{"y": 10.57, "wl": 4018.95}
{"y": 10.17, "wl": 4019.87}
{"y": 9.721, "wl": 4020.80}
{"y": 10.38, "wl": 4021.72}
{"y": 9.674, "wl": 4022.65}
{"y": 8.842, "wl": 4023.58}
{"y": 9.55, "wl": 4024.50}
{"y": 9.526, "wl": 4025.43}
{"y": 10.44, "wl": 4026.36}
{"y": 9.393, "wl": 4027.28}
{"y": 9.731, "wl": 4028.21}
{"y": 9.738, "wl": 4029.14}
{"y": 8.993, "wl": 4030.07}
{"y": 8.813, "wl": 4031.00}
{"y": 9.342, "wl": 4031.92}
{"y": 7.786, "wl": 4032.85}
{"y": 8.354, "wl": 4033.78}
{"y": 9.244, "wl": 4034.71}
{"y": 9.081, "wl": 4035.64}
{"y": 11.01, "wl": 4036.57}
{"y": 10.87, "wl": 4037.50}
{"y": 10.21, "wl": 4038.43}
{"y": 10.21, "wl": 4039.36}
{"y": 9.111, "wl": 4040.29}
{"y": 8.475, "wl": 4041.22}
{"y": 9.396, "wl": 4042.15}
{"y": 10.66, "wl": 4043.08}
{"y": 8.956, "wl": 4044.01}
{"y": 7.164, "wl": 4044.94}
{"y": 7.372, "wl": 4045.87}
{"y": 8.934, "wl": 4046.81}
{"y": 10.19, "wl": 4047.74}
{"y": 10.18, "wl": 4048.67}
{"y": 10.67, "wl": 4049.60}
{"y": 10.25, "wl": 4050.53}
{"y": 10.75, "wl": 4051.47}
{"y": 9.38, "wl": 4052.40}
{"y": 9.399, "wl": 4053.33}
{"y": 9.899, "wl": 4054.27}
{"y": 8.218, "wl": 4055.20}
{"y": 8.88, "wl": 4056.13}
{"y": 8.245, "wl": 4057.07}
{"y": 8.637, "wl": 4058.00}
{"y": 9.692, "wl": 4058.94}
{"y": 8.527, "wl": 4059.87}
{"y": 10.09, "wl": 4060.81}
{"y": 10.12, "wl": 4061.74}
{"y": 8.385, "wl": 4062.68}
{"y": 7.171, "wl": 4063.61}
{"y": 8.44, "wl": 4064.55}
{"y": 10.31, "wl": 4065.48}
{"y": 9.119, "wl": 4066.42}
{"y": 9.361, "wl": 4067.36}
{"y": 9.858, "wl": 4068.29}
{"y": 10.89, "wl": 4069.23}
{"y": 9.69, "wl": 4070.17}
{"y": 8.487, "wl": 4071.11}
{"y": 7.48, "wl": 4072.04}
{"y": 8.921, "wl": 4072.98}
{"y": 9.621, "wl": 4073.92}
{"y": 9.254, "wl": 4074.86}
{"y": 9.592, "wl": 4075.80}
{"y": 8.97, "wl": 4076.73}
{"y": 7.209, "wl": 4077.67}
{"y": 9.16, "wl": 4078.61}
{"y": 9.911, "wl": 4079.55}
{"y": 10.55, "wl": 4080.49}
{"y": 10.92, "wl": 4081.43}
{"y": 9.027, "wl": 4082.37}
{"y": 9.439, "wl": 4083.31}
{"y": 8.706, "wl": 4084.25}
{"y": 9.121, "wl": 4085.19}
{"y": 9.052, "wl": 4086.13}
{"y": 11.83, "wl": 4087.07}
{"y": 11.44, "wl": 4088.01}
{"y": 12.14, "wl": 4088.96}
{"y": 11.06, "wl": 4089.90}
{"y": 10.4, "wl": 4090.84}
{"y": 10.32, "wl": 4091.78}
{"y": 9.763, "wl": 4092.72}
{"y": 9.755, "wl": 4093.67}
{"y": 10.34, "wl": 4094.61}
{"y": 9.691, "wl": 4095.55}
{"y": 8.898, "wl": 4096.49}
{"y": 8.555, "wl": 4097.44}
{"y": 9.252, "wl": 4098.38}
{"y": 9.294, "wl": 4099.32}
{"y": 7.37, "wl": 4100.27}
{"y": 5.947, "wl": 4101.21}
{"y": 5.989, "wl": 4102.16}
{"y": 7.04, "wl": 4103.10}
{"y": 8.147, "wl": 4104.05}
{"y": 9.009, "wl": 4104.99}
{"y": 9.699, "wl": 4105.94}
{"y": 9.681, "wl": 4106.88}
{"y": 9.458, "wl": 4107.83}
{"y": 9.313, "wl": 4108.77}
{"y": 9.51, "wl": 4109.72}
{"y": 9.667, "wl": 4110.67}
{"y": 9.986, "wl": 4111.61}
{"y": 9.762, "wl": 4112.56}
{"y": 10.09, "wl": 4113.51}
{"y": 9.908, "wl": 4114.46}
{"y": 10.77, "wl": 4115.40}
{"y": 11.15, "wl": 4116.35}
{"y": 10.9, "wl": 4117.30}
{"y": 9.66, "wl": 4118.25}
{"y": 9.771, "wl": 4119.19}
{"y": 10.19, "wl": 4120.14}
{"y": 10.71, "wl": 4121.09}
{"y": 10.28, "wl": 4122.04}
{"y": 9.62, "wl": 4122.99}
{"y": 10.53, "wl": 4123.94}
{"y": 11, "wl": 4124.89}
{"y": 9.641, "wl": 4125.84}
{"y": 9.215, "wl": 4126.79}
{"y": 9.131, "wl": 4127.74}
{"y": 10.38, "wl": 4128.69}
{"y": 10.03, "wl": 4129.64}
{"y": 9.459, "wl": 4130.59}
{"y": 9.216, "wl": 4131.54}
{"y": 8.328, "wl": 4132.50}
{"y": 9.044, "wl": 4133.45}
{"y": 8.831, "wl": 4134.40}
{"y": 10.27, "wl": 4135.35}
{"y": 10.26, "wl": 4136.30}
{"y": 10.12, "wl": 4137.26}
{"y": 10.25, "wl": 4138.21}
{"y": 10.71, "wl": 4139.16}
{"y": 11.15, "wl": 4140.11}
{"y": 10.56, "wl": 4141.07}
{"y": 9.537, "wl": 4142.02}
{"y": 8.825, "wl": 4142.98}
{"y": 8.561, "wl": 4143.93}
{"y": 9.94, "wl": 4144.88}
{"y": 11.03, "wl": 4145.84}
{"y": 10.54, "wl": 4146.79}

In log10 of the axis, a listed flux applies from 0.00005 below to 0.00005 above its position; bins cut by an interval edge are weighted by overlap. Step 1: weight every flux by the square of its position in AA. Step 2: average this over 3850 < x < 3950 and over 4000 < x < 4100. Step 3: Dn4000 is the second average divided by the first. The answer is 1.48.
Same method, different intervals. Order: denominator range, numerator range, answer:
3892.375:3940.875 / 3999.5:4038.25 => 1.55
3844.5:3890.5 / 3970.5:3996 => 1.14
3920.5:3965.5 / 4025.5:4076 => 1.71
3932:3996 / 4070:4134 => 1.56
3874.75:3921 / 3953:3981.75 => 0.84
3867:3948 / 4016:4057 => 1.52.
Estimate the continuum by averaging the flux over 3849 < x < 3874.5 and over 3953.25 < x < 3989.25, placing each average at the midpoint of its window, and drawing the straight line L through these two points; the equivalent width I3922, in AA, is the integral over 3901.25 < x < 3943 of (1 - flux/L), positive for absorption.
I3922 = 6.3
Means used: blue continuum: 7.89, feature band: 6.14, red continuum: 6.63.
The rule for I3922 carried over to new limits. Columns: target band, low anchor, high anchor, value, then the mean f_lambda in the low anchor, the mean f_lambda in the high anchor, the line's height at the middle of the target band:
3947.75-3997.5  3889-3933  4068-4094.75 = 5.05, 6.94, 9.75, 7.96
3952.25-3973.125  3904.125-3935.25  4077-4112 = 4.88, 6.3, 9.36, 7.06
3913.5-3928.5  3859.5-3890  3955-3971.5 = -2.61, 7.35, 5.05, 6.14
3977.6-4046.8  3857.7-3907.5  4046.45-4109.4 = -4.61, 7.31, 9.33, 8.65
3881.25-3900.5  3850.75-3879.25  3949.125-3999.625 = 1.83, 7.78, 7.2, 7.64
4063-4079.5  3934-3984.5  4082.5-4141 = -0.60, 6.11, 9.68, 8.73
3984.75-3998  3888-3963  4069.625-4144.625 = -2.48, 6.6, 9.58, 7.68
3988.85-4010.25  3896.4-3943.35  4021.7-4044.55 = -1.56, 6.33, 9.49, 8.55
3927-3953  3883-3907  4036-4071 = 8.89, 6.92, 9.41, 7.63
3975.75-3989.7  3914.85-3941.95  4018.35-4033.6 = -1.82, 5.26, 9.51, 7.63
